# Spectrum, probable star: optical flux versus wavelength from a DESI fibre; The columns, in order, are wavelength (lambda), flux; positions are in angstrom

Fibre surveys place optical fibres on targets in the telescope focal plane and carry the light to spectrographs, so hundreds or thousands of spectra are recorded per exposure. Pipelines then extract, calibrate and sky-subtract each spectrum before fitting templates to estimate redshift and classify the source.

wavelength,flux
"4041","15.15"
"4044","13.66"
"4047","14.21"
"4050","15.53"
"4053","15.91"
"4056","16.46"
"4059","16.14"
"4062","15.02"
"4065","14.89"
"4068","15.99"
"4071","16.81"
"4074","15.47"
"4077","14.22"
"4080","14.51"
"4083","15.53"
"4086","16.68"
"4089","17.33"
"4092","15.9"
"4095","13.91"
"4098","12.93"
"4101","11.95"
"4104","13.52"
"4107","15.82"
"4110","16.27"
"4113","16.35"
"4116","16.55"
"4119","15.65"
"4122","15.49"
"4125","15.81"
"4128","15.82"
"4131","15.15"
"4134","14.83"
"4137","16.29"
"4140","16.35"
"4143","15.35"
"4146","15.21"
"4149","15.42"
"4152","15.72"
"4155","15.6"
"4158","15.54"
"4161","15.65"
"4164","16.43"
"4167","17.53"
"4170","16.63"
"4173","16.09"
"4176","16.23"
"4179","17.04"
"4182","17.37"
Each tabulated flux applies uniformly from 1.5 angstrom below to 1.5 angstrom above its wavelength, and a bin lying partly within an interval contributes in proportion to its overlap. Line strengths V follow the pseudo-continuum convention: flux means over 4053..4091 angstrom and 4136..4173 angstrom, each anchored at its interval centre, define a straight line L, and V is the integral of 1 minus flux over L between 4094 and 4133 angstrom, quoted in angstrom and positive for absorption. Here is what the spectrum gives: 2.1 angstrom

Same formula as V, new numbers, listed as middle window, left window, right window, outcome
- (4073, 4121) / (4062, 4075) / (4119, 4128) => 1.6 angstrom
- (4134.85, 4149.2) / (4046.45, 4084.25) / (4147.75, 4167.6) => 0.1 angstrom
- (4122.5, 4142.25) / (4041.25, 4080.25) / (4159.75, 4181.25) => 0.5 angstrom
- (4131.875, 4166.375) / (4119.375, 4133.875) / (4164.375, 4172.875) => 1.1 angstrom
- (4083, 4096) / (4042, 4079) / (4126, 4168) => -0.4 angstrom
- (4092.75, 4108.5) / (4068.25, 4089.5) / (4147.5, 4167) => 2.0 angstrom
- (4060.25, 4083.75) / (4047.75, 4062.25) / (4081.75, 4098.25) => 0.6 angstrom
